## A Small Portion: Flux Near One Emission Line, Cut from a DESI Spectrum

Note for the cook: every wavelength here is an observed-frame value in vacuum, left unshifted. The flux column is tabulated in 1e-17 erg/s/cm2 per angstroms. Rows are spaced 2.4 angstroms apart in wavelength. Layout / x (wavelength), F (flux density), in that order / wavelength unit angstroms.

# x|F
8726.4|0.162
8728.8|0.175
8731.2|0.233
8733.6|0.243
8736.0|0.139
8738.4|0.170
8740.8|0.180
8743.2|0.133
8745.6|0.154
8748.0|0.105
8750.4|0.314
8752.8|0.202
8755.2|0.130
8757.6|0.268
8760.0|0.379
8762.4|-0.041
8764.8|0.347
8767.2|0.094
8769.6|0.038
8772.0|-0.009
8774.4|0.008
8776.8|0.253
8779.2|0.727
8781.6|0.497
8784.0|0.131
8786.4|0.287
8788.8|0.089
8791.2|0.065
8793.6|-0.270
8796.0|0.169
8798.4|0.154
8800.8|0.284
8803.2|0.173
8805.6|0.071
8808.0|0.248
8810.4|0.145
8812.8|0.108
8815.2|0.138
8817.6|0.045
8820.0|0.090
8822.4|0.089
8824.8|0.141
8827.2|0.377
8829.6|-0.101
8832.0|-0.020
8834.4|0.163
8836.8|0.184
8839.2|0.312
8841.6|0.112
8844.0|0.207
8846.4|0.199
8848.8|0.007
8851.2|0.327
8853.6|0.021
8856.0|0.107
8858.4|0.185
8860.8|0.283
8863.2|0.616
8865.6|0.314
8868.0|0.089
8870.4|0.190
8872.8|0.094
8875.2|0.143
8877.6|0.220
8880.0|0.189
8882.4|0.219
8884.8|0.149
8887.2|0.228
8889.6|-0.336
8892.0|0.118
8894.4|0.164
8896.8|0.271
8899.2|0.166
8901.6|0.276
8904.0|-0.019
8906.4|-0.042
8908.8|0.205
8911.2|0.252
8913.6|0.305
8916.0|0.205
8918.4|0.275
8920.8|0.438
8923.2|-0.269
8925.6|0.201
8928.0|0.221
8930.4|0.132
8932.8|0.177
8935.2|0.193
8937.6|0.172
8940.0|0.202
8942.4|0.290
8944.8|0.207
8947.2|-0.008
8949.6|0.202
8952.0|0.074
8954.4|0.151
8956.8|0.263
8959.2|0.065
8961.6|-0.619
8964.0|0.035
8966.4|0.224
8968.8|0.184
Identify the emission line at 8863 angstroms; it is Hgamma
